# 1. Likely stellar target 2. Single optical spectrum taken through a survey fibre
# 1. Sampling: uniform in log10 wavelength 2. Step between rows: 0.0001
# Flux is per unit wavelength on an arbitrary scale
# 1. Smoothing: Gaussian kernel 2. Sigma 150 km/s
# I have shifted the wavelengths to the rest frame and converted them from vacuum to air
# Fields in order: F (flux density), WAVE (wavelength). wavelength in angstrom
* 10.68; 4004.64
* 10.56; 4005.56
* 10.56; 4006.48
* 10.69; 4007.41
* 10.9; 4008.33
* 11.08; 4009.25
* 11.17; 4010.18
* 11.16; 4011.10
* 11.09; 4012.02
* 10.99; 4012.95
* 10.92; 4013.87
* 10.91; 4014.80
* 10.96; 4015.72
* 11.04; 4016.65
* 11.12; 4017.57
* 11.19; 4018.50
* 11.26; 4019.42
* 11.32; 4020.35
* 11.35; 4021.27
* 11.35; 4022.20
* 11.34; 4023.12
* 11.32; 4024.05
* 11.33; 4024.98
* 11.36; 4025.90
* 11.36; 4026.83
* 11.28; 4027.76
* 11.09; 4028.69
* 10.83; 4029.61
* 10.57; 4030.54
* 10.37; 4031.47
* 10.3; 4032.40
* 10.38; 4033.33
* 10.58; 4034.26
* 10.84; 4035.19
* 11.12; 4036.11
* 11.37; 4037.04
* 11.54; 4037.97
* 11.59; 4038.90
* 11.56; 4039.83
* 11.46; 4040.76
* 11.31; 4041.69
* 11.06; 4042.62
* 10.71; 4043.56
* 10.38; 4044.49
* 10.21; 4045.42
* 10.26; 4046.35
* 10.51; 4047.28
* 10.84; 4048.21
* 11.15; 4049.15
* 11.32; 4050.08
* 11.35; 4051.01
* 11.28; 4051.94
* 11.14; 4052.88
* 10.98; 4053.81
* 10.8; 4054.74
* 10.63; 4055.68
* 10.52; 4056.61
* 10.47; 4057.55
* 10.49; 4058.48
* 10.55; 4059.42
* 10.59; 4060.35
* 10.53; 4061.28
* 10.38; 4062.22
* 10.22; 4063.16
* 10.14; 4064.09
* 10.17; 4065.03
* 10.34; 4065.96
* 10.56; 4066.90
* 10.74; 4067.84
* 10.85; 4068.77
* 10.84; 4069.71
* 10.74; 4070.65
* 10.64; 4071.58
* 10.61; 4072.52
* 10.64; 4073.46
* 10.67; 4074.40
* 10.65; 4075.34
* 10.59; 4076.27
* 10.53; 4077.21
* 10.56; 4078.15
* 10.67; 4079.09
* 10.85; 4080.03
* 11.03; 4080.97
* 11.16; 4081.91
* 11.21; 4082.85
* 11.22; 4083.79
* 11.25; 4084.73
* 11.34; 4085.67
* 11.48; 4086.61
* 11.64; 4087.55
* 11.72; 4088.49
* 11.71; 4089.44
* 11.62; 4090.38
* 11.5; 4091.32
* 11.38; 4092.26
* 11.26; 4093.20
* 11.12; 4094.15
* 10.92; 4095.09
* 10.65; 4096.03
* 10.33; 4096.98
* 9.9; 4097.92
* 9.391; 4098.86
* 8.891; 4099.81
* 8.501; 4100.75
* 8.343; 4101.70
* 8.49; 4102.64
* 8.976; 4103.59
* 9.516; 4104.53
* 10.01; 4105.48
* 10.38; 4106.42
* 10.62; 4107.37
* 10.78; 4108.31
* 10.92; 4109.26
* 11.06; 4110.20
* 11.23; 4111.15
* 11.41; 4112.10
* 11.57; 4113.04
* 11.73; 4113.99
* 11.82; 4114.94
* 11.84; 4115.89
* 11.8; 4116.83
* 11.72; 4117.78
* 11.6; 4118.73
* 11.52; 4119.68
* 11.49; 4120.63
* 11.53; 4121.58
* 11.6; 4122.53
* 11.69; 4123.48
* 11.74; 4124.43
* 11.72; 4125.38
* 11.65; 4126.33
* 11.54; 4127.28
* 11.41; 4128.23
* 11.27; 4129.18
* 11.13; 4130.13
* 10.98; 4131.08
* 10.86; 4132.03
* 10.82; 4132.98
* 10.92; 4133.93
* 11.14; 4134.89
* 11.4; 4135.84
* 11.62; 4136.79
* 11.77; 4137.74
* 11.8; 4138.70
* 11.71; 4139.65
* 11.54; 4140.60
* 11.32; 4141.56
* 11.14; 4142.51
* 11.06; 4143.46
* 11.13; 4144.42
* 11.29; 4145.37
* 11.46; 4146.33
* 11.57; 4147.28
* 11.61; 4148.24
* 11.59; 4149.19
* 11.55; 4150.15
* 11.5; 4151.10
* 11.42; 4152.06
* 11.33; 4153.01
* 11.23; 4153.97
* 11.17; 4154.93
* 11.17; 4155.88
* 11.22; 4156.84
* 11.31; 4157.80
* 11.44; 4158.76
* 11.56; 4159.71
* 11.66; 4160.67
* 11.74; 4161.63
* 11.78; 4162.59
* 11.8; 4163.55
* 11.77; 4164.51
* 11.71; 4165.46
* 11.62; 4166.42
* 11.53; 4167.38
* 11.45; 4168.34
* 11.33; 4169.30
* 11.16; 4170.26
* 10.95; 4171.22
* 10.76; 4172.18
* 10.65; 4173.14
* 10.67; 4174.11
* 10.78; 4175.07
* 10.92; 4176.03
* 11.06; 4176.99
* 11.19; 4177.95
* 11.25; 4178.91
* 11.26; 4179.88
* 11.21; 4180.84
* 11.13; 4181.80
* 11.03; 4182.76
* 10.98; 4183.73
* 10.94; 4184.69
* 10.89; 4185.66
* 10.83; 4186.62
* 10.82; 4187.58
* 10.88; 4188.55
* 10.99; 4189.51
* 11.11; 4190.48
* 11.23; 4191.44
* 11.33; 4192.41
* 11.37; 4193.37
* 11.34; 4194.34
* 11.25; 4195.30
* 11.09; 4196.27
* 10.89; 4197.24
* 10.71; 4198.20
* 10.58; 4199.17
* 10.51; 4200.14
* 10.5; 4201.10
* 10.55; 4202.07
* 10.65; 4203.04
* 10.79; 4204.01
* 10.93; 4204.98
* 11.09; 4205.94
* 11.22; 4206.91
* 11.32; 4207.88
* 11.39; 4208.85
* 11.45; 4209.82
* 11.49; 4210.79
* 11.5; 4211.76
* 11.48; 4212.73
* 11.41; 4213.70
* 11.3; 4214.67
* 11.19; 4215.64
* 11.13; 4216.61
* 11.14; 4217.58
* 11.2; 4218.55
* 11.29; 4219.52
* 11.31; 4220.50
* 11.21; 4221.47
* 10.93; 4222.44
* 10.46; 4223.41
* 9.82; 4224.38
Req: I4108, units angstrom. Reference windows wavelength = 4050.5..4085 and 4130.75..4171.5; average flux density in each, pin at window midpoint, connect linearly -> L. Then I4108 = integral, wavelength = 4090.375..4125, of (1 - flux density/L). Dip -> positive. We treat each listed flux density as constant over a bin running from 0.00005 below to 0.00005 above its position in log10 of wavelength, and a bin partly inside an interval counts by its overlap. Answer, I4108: 0.9 angstrom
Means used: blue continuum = 10.7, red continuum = 11.4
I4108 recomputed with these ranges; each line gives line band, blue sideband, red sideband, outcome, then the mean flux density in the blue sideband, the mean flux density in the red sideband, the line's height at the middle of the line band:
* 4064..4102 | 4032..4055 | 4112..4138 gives 1.71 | 11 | 11.5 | 11.2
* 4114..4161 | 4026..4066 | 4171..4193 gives -2.16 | 10.8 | 11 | 10.9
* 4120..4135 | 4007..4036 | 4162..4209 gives -0.39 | 11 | 11.1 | 11.1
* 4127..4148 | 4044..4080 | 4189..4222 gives -0.81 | 10.6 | 11.1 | 10.9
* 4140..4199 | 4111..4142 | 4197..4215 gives 0.04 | 11.5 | 11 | 11.2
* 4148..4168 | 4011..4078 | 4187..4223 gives -0.87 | 10.9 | 11.1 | 11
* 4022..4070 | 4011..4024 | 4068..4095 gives 1.11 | 11.1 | 11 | 11.1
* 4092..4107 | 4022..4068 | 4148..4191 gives 1.58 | 10.8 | 11.2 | 11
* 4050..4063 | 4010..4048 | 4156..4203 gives 0.33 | 11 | 11.1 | 11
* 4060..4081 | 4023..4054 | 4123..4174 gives 1.00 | 11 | 11.4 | 11.1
